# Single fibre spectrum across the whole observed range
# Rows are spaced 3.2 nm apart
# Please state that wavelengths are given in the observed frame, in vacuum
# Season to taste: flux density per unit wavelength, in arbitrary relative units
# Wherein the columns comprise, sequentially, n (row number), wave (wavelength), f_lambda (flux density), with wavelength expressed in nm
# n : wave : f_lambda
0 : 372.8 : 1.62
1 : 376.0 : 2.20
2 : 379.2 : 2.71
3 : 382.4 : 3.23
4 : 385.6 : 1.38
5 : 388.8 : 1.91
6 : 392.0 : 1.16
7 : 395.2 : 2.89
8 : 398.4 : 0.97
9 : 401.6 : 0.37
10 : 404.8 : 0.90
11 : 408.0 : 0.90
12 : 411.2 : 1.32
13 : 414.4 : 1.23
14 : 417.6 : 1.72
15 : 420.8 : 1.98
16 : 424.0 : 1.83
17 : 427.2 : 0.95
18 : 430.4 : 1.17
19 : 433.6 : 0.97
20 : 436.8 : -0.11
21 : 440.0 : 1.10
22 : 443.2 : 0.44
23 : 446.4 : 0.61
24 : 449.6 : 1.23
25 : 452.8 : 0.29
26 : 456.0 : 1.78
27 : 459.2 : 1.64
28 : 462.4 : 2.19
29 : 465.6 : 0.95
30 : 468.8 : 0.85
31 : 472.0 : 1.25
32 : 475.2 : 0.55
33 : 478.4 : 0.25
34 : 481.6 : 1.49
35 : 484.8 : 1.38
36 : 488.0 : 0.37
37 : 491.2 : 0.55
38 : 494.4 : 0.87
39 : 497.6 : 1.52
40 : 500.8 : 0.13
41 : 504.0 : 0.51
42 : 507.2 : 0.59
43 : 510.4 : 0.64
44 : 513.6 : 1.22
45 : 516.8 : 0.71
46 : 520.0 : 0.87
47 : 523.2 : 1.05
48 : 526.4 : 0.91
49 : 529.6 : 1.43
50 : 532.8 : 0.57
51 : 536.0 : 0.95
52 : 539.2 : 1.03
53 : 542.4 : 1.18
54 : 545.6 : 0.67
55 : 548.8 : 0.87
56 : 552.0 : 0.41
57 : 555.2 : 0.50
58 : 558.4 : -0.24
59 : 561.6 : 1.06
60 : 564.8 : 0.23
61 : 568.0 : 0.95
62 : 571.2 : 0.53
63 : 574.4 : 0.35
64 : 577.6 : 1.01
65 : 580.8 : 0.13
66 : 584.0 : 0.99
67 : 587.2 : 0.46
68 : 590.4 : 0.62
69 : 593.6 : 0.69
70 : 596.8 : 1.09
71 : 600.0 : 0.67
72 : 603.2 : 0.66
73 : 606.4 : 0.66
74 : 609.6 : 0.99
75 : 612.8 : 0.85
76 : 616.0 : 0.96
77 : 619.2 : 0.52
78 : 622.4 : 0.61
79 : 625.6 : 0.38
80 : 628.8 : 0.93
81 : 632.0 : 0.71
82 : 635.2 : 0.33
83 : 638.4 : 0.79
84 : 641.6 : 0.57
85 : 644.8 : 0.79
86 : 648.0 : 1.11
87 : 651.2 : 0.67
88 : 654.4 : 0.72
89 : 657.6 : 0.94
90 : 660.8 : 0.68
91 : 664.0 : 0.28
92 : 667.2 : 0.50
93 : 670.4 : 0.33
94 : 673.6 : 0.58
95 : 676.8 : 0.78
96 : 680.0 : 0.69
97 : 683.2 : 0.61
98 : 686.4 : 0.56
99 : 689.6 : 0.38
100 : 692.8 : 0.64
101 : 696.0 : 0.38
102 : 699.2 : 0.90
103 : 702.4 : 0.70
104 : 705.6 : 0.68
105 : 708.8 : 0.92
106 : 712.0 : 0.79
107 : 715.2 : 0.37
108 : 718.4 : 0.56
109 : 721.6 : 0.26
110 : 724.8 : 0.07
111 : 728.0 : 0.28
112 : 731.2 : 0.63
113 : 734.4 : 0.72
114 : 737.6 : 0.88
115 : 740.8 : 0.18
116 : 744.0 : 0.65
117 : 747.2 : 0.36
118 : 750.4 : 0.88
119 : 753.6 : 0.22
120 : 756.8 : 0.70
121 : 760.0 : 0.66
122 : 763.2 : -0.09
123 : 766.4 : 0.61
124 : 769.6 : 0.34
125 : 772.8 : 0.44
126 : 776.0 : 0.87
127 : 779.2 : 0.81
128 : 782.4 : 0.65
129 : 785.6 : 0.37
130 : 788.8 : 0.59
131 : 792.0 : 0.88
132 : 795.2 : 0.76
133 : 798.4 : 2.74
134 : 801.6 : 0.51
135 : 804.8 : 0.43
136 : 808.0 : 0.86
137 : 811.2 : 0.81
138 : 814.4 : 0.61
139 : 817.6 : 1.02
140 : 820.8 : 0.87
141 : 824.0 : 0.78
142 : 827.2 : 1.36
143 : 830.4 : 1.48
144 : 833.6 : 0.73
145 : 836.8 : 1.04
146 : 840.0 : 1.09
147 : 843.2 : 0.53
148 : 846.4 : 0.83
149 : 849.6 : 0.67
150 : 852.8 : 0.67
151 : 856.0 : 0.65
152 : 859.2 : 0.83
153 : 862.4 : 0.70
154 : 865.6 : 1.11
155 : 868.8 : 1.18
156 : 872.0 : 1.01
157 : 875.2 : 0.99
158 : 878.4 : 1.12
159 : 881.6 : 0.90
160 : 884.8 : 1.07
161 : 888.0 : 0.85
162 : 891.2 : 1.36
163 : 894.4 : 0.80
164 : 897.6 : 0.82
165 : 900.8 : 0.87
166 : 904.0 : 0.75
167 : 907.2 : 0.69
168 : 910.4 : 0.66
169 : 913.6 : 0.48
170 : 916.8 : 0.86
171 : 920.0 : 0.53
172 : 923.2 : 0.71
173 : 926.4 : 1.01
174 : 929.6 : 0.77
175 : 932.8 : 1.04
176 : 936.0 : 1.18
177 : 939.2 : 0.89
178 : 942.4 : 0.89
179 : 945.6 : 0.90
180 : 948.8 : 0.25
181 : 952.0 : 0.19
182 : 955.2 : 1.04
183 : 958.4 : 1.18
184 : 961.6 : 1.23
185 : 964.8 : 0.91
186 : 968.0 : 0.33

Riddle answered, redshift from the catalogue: 1.14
